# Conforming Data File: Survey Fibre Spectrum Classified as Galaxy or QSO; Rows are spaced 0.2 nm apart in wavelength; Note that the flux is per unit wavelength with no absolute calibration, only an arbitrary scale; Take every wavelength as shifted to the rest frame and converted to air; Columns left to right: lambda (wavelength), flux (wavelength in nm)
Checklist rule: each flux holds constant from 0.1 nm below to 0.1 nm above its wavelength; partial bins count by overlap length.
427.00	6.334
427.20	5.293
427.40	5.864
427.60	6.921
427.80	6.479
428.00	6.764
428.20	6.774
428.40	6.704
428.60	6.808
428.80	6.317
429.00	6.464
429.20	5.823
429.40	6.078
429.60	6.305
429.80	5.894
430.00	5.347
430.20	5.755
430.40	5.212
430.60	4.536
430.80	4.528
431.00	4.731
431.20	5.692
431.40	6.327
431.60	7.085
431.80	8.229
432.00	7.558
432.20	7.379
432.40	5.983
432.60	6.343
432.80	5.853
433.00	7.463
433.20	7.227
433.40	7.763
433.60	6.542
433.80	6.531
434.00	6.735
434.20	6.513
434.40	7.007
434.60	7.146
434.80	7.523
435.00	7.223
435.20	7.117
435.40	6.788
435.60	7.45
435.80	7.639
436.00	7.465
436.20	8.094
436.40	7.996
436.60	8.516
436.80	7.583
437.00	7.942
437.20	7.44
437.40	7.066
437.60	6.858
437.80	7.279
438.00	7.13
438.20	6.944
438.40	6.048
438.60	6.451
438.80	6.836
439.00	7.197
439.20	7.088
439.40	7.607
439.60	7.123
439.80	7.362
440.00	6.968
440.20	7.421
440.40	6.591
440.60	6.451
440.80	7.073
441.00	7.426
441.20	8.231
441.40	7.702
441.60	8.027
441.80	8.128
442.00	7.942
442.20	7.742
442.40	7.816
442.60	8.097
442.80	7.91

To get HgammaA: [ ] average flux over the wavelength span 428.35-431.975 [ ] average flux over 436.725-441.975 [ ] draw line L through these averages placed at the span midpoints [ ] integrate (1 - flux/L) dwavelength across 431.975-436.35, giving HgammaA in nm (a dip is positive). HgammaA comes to -0.34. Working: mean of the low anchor 6.01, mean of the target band 7.06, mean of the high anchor 7.24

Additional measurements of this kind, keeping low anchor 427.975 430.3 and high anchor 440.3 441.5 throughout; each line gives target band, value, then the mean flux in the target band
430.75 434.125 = -0.048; 6.62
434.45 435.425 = -0.065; 7.18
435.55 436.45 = -0.119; 7.73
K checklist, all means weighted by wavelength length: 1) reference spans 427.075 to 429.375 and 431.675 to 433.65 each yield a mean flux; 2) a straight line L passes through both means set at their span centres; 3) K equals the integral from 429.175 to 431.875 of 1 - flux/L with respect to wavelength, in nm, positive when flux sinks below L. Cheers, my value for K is 0.37 nm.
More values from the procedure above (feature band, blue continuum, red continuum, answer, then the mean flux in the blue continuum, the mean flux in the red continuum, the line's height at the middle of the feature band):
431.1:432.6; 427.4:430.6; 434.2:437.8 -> -0.04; 6.18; 7.43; 6.69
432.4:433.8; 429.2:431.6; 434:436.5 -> -0.05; 5.57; 7.31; 6.54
